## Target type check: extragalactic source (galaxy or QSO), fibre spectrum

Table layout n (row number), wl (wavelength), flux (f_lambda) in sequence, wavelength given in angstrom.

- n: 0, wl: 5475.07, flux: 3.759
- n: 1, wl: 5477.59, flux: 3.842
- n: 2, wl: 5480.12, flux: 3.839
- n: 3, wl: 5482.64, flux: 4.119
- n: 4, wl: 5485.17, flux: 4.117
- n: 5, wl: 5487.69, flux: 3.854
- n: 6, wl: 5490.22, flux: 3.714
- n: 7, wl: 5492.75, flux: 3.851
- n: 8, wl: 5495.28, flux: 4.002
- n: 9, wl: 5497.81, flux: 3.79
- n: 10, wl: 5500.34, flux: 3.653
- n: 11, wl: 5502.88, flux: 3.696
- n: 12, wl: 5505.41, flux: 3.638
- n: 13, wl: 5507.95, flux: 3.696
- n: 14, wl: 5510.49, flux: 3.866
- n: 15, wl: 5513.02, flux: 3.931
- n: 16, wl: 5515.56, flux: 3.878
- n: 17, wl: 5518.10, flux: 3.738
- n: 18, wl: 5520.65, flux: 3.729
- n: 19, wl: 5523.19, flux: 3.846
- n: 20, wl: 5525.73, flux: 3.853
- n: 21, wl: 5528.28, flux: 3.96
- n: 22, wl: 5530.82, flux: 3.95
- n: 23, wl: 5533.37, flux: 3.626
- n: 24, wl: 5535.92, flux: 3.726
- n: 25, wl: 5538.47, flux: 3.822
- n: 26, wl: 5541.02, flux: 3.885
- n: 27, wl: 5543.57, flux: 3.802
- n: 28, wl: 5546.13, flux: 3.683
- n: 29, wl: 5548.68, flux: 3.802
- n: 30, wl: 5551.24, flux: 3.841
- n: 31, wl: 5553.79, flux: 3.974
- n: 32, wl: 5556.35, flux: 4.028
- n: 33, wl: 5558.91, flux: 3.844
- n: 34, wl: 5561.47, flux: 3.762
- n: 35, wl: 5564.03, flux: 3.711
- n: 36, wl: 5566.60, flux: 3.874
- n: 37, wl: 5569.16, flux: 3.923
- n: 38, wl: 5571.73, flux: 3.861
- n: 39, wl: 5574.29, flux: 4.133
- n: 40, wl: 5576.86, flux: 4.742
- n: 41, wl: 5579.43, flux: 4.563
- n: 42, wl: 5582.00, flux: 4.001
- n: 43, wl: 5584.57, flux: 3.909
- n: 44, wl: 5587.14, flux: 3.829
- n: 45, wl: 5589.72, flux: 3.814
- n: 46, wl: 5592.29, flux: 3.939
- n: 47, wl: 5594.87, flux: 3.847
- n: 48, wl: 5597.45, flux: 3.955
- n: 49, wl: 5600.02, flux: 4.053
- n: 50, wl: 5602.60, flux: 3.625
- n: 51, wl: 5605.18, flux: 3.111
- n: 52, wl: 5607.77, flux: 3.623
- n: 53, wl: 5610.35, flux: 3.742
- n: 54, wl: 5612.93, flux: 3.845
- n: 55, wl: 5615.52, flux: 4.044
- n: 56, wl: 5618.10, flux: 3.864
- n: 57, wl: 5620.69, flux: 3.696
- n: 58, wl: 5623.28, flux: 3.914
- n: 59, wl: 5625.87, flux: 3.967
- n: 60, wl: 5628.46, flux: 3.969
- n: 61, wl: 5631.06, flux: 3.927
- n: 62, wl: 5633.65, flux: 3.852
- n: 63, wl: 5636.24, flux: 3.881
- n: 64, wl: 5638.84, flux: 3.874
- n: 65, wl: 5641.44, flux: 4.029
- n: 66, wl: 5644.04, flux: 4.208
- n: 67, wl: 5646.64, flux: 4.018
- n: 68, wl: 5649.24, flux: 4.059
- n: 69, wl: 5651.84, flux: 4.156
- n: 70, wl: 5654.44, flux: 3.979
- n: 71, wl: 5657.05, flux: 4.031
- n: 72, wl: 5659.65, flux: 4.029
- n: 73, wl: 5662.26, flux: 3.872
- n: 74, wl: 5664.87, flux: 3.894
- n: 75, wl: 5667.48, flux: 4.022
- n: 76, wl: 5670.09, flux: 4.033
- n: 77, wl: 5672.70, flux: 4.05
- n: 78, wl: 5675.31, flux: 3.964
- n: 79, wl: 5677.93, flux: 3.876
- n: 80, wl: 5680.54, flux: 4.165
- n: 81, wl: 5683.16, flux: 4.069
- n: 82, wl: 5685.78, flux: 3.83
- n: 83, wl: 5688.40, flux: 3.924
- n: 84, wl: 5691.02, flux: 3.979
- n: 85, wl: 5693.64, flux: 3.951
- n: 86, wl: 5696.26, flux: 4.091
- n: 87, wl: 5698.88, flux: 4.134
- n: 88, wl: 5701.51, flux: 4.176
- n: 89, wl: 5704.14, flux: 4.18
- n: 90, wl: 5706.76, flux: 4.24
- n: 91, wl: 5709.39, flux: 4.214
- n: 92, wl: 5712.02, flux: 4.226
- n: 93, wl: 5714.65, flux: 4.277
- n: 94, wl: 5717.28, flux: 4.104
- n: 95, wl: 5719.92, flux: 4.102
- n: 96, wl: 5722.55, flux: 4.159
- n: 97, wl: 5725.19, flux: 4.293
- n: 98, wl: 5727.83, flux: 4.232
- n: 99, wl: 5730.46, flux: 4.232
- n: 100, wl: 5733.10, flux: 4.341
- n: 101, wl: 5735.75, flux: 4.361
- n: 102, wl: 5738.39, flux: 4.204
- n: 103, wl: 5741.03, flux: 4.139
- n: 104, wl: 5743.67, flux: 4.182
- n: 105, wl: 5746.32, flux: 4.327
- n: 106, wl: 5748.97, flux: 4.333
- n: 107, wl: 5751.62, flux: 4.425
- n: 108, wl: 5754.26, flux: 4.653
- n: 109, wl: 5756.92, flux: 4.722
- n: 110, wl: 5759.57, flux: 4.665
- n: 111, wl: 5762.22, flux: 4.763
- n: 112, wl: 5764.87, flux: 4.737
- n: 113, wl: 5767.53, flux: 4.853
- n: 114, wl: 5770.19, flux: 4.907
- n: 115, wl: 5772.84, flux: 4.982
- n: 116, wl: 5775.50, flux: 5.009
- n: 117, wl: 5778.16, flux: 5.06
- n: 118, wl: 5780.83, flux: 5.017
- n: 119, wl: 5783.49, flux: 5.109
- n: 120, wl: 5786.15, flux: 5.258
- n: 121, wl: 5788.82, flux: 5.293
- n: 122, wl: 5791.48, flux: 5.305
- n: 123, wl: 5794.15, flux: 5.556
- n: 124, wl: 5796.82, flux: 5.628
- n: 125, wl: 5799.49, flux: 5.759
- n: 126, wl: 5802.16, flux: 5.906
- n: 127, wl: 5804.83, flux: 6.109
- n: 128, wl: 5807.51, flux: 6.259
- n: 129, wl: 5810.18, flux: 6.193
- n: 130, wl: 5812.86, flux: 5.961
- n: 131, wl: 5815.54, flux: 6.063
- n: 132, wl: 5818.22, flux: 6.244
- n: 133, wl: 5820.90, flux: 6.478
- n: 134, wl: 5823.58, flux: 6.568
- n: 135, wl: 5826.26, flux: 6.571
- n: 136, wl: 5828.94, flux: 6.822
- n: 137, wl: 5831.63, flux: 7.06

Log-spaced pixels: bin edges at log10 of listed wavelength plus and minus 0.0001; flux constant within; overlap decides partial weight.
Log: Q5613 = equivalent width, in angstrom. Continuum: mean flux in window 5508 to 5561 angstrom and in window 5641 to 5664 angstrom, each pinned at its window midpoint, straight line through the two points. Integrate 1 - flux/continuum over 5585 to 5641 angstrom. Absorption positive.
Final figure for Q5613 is 2.0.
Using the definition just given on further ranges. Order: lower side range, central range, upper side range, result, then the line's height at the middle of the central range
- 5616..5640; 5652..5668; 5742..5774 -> 0.3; 4.07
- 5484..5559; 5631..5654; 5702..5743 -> 0.3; 4.06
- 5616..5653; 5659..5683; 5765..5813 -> 1.7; 4.31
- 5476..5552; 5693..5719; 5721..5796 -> 2.0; 4.5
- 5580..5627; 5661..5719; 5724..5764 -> 1.7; 4.18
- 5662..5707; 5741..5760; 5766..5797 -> 1.4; 4.79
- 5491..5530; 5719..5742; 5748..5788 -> 2.3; 4.69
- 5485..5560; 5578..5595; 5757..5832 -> 1.0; 4.24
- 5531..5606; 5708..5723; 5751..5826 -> 2.3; 4.93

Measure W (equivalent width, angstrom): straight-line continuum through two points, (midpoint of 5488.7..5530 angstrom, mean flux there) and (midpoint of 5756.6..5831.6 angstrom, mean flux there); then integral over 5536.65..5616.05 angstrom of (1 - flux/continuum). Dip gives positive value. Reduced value 6.3 angstrom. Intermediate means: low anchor 3.8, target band 3.89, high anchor 5.6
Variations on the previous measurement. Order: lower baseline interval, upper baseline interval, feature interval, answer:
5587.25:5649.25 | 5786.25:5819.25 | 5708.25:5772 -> 9.4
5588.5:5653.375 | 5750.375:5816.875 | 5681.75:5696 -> 1.6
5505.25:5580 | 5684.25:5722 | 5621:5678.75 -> 0.8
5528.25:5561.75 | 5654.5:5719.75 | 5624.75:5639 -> 0.2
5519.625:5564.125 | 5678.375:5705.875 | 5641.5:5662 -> -0.3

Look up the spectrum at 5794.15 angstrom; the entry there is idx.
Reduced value 5.556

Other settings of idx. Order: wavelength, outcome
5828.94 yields 6.822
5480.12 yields 3.839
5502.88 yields 3.696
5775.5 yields 5.009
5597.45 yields 3.955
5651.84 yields 4.156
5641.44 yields 4.029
